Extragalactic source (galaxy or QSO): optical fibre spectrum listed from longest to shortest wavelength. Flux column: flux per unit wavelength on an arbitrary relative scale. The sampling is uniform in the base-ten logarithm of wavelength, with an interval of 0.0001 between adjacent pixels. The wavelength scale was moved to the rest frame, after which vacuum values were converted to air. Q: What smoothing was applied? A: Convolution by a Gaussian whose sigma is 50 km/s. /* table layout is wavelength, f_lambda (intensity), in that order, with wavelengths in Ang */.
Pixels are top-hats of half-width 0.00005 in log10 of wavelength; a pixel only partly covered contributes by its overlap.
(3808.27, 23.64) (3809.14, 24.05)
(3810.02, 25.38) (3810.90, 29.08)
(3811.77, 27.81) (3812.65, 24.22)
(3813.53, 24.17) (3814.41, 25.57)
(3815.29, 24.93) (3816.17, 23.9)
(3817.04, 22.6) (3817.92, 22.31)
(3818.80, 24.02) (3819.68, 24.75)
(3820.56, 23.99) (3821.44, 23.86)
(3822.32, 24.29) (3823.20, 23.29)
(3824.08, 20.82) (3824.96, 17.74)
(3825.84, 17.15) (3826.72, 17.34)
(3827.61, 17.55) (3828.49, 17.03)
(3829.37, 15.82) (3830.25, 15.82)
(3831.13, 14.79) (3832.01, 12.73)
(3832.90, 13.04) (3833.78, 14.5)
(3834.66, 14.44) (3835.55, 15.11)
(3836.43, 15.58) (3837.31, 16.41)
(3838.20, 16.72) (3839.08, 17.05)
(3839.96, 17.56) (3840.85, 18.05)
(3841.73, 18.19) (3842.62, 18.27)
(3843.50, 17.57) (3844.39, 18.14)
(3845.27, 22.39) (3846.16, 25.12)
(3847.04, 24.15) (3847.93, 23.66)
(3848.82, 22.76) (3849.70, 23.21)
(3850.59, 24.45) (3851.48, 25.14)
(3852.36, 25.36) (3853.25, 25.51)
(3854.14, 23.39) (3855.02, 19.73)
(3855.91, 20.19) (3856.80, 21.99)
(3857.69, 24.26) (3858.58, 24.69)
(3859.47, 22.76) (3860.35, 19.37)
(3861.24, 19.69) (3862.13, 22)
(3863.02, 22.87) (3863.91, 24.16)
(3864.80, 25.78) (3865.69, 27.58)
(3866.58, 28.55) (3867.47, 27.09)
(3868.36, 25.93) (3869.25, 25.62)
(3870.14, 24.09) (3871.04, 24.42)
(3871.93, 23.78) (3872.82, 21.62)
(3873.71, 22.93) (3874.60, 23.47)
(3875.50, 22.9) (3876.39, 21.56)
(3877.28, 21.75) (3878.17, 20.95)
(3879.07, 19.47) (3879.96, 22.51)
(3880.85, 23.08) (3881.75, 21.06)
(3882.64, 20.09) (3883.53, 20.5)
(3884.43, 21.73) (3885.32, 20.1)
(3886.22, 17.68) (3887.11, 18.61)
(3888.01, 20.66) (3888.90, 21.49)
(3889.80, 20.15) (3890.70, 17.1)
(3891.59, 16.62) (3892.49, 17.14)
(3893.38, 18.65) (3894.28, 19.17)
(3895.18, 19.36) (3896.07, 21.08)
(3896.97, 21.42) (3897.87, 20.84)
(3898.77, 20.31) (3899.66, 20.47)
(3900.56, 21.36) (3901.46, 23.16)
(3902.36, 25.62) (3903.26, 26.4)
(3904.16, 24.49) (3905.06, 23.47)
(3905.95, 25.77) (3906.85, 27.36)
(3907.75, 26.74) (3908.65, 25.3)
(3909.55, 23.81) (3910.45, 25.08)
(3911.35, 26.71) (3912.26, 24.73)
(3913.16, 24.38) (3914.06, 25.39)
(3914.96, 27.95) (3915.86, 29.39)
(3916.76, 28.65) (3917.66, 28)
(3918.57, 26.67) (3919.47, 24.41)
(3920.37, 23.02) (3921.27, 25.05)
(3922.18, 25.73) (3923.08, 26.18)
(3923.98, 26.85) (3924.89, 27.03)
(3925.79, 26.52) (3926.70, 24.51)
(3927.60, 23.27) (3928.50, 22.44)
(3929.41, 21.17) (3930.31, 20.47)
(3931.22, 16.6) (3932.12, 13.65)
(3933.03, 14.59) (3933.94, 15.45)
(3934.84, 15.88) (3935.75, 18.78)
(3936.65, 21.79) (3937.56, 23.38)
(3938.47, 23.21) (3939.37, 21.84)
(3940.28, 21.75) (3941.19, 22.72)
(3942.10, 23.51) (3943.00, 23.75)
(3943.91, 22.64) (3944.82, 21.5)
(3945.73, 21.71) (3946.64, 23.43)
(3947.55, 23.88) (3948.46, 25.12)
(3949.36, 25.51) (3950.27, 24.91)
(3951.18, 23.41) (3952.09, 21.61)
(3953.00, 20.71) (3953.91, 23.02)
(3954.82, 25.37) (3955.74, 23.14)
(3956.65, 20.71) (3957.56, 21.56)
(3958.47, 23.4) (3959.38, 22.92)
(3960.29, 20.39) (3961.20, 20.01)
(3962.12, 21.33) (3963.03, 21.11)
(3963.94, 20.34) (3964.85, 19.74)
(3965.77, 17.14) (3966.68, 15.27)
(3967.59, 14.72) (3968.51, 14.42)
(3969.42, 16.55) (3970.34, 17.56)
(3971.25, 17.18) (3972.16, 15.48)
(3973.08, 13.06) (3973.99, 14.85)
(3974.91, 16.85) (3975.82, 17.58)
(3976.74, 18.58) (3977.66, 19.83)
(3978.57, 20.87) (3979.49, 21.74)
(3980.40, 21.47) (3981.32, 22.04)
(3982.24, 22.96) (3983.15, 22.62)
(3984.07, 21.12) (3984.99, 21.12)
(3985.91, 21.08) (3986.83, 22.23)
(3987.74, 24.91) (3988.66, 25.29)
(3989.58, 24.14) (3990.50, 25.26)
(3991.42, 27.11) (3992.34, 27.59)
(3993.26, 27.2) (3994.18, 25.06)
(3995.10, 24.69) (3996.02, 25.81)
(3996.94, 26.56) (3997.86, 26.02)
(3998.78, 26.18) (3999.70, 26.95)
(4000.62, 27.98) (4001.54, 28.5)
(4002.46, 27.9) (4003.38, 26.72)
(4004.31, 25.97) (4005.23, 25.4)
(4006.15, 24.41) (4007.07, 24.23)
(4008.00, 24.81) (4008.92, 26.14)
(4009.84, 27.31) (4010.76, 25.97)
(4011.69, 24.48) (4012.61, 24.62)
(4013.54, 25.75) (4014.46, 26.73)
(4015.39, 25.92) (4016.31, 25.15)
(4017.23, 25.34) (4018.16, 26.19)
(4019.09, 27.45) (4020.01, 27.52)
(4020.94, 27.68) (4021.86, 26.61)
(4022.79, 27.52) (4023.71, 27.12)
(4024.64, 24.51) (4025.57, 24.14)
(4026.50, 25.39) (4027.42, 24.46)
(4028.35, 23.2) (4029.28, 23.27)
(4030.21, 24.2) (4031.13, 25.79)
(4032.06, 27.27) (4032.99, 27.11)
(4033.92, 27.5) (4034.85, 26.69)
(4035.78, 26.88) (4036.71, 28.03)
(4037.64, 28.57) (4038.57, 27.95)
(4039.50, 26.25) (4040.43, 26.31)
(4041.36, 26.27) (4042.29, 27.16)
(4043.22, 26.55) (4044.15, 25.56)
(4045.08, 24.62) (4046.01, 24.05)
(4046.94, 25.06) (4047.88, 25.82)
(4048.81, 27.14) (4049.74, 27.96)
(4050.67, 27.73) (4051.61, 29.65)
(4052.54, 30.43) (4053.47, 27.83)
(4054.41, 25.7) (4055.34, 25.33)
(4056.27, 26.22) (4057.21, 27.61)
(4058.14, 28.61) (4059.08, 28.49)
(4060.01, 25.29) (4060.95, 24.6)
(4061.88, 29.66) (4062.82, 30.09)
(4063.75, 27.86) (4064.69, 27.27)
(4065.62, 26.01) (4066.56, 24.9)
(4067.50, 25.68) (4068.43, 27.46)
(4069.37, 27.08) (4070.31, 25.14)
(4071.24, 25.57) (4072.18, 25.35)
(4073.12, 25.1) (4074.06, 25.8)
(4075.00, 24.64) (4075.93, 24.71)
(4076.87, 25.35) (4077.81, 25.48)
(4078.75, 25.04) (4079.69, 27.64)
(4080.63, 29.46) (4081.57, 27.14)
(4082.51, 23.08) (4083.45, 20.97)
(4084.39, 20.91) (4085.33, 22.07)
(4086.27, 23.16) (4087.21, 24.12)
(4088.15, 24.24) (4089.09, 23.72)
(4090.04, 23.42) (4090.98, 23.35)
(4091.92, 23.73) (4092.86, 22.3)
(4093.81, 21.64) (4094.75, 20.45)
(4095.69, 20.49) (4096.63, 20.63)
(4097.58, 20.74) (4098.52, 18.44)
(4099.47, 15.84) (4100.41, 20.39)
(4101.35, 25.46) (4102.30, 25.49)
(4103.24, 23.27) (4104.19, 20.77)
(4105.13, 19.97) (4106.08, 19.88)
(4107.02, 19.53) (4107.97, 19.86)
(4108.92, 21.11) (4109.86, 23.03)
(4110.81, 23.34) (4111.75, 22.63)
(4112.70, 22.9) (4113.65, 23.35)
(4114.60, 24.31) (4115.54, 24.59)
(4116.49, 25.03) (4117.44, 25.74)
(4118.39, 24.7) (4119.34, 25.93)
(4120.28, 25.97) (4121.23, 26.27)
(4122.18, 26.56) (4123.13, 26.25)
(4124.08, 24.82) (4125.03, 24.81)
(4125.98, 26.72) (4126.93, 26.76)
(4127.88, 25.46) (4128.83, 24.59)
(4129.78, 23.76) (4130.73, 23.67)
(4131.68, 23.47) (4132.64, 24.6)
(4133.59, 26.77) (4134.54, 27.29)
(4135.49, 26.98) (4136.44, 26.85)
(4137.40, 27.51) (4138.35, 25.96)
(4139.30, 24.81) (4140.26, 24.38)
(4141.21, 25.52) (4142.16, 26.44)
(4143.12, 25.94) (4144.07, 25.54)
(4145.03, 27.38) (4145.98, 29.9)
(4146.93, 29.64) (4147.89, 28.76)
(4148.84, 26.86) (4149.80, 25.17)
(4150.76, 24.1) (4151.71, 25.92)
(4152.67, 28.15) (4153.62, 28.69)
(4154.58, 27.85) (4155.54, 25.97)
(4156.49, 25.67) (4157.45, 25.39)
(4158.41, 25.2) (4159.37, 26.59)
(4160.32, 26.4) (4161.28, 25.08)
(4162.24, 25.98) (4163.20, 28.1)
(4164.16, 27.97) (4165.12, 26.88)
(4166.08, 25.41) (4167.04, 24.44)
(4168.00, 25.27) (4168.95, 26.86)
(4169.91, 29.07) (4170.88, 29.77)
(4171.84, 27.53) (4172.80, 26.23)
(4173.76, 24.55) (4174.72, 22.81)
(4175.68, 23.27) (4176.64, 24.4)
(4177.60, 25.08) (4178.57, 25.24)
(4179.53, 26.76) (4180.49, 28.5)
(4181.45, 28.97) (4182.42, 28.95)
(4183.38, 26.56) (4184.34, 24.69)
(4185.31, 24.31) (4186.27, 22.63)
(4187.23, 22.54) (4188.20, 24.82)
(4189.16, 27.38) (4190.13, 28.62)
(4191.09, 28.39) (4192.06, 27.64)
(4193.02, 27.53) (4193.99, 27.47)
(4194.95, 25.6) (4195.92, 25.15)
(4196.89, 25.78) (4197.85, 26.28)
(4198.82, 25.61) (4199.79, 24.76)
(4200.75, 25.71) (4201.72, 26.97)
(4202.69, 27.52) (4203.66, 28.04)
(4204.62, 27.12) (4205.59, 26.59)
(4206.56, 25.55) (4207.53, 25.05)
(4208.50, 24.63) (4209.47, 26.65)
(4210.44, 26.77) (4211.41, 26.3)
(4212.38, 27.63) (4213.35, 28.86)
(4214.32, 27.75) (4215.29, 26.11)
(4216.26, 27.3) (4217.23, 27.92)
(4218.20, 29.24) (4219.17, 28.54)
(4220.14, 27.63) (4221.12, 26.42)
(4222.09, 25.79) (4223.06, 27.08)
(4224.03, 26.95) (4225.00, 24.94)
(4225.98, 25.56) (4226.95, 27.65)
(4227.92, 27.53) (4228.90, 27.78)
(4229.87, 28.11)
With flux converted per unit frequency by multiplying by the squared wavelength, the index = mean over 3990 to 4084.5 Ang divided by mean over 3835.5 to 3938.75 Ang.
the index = 1.27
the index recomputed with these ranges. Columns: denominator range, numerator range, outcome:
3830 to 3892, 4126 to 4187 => 1.44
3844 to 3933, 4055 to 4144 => 1.19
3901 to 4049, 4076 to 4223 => 1.16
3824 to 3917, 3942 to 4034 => 1.15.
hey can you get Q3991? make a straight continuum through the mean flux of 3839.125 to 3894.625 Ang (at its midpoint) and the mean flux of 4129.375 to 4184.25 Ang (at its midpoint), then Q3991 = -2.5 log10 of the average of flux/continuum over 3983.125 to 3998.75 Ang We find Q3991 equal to -0.04 mag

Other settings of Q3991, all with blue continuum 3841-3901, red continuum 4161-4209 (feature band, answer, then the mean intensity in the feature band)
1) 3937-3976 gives 0.118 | 20.7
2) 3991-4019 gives -0.104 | 26.1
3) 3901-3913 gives -0.131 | 25.2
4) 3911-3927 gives -0.162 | 26.2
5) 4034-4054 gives -0.115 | 27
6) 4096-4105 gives 0.182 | 21.2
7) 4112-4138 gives 0.000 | 25.4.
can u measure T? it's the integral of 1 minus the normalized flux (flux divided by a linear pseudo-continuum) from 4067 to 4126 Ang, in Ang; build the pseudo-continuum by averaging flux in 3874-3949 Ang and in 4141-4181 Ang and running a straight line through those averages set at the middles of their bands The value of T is 4.0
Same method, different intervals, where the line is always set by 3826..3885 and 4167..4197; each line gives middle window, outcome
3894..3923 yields -3.5 Ang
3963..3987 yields 4.4 Ang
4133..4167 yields -1.2 Ang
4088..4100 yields 1.6 Ang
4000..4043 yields -4.7 Ang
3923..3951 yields 0.3 Ang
